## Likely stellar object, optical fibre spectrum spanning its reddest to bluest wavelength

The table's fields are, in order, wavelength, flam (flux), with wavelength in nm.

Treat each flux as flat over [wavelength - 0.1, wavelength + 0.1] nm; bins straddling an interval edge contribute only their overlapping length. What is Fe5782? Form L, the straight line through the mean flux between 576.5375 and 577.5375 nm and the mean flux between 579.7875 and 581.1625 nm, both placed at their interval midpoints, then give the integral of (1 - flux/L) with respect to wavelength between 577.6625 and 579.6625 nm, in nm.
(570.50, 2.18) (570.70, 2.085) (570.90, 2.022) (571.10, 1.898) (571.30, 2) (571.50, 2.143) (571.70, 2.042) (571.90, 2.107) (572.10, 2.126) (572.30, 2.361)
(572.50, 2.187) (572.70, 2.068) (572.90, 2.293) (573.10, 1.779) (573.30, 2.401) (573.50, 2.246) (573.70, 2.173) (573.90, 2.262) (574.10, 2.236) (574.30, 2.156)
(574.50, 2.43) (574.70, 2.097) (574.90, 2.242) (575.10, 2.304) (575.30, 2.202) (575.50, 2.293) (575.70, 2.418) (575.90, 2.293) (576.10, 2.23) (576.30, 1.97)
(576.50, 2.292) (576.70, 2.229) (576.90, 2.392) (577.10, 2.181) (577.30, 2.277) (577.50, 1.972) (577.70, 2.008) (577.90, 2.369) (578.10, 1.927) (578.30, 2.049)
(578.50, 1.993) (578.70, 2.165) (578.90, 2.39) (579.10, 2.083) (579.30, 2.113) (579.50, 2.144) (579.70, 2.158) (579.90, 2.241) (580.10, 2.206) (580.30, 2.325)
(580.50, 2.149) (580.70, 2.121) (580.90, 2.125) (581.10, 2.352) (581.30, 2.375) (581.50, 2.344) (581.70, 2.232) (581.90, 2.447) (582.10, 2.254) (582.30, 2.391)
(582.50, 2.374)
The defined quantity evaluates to 0.08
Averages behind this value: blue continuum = 2.23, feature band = 2.13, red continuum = 2.21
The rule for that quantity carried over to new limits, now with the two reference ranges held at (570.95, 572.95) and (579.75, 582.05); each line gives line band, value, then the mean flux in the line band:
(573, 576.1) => -0.110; 2.24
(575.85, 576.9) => -0.013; 2.22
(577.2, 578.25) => 0.049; 2.11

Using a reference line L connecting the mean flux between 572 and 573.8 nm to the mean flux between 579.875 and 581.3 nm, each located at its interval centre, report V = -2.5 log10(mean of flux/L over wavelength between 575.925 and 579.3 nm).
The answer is 0.02 mag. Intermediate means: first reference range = 2.18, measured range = 2.16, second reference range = 2.23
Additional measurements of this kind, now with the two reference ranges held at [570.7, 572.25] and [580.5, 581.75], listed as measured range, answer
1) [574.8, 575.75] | -0.07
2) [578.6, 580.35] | 0.01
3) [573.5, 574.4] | -0.05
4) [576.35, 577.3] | -0.05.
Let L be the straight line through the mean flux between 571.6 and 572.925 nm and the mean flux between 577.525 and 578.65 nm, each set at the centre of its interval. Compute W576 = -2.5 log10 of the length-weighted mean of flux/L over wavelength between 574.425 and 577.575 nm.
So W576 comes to -0.07 mag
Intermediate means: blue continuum 2.16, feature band 2.24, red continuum 2.07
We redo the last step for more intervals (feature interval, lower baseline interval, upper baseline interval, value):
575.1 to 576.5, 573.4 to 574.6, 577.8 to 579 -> -0.02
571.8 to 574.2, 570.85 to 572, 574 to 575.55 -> -0.03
